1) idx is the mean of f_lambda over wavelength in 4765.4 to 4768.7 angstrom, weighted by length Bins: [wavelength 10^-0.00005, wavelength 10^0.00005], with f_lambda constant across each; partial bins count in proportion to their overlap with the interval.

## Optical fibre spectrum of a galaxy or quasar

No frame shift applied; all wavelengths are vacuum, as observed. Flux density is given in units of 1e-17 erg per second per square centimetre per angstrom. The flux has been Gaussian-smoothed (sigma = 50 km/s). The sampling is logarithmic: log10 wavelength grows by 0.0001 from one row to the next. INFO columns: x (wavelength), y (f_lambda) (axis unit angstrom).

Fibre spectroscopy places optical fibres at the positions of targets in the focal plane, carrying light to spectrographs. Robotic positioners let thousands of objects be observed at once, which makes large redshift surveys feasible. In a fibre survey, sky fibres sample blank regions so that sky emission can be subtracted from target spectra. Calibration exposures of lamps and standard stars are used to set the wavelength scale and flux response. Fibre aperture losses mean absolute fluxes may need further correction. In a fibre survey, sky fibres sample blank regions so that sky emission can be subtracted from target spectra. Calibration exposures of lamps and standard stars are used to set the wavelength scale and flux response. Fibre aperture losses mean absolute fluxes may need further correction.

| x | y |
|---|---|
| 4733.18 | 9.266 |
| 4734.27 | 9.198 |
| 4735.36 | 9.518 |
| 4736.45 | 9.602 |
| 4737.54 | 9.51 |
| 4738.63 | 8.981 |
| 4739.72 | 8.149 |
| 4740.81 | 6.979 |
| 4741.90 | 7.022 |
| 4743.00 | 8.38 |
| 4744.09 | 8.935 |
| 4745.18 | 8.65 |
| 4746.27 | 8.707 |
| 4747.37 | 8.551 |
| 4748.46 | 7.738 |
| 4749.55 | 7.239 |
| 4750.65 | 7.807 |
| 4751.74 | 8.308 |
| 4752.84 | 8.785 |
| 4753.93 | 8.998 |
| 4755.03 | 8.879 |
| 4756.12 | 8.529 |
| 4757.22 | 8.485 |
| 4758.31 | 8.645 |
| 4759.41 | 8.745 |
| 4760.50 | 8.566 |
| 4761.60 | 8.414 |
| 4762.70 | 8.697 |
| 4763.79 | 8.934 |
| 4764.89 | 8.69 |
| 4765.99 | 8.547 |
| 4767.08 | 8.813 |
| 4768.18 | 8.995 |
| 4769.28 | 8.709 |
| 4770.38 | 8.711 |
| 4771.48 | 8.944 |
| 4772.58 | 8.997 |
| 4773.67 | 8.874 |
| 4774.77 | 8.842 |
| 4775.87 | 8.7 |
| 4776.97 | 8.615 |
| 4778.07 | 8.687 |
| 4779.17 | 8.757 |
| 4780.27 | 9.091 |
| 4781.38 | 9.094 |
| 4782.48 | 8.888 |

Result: 8.79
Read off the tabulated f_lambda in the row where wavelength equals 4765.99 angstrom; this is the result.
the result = 8.547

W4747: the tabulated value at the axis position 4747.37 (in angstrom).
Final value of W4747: 8.551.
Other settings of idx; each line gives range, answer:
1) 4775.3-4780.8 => 8.77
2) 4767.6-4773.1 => 8.86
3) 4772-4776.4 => 8.87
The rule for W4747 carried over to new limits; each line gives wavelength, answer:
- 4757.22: 8.485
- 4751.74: 8.308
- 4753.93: 8.998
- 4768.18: 8.995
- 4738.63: 8.981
